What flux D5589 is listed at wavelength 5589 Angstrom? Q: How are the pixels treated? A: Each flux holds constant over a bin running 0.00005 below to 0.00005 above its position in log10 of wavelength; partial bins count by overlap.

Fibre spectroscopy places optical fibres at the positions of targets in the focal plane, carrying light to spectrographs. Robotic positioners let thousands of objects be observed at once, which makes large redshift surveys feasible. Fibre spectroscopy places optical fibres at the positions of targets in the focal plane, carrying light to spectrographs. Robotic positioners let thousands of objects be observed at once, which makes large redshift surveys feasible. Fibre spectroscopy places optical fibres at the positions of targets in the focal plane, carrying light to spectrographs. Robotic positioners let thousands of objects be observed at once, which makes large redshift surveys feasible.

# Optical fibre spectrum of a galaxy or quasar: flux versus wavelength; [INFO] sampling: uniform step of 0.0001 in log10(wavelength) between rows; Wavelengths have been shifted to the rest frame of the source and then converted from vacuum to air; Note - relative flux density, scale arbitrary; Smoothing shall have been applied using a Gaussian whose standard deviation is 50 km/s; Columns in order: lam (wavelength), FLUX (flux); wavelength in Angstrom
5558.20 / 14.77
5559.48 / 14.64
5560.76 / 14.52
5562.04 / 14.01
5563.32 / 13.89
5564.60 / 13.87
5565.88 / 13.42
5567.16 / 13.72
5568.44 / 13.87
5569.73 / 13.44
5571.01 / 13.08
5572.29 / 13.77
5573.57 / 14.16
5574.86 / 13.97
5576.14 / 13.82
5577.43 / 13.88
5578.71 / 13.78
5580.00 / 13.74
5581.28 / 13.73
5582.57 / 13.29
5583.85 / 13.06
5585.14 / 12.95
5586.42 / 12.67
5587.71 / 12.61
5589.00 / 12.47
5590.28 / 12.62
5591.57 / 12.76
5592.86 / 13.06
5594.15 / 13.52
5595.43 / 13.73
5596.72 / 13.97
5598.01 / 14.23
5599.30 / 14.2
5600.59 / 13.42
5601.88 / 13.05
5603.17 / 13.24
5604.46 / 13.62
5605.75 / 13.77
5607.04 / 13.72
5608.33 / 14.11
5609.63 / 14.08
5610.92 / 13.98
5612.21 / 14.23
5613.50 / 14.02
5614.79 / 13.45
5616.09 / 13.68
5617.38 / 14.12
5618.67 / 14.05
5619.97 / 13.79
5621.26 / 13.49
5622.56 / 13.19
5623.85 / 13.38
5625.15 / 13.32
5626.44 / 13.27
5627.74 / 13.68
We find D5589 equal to 12.47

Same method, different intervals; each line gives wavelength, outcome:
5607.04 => 13.72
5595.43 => 13.73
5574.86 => 13.97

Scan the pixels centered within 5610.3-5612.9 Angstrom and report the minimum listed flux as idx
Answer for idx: 13.98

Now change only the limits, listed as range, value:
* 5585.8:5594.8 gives 12.47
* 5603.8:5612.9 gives 13.62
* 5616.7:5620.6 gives 13.79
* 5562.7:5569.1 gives 13.42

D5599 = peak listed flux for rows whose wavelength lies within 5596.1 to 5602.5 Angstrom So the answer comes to 14.23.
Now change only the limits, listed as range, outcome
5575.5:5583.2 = 13.88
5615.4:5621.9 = 14.12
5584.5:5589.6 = 12.95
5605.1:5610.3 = 14.11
